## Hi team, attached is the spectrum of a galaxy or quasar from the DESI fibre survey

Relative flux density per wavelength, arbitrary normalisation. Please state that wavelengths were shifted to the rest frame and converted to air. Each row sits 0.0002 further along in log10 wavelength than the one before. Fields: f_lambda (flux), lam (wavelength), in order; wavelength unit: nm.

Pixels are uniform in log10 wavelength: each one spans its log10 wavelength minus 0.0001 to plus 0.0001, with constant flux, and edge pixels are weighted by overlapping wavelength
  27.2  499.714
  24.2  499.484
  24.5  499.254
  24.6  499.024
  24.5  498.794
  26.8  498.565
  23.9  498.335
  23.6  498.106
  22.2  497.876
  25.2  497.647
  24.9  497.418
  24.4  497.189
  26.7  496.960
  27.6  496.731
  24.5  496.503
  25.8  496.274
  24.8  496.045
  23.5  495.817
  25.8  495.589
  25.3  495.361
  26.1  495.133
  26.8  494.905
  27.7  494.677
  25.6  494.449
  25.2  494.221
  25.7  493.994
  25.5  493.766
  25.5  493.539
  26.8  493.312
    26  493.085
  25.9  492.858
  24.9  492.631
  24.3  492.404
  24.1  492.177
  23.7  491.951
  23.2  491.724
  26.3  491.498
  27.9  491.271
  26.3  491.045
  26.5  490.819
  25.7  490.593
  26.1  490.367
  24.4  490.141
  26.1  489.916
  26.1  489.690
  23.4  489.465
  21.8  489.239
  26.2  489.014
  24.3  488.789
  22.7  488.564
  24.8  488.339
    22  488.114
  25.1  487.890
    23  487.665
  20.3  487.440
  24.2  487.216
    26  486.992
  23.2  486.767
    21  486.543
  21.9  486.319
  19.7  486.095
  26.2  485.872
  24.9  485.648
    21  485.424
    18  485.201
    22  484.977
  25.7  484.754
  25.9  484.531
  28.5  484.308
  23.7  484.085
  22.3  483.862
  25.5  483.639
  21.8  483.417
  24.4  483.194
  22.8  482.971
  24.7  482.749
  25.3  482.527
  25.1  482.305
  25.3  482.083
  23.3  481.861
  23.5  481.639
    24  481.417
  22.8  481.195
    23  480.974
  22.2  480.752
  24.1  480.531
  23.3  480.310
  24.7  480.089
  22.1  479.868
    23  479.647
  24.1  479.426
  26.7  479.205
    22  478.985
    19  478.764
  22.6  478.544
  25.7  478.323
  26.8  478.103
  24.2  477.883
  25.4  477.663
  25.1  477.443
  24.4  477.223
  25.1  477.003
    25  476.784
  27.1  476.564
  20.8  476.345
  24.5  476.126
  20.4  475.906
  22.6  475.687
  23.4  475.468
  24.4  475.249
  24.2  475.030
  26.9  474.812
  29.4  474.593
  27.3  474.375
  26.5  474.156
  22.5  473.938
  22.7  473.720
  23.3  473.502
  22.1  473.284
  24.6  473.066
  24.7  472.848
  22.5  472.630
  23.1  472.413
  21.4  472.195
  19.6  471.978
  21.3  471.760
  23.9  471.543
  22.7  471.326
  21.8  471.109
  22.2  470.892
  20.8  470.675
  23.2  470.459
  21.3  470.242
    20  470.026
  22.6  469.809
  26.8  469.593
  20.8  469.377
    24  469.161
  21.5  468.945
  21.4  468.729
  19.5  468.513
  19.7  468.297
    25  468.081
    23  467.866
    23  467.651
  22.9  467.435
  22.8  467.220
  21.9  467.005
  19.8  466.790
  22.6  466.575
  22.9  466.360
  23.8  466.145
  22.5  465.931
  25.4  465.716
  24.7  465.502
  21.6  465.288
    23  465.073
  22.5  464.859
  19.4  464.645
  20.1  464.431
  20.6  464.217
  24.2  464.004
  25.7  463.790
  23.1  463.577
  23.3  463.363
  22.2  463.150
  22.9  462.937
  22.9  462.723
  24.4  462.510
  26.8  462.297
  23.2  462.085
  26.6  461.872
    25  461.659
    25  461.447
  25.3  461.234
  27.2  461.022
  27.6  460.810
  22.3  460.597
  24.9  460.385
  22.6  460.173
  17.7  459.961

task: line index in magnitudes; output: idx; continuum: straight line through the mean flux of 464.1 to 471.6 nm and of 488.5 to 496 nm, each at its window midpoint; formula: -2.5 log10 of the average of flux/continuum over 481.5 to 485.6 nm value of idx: 0.018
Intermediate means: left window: 22.3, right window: 25.3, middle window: 23.8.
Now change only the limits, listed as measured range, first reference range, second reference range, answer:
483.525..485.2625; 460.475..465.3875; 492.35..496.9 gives 0.041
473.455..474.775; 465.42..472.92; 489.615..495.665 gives -0.106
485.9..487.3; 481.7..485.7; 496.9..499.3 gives 0.054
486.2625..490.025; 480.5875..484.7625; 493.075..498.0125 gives 0.048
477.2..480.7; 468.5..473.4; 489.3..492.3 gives -0.018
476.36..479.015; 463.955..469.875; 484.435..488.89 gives -0.071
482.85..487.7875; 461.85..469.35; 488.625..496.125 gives 0.063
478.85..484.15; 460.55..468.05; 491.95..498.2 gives 0.035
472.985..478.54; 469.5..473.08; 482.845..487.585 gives -0.084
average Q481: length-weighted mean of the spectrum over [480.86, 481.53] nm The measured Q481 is 23.2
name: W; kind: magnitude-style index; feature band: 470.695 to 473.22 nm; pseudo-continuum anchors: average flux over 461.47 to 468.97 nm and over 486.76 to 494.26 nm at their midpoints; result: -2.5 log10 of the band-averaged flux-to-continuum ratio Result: 0.05 mag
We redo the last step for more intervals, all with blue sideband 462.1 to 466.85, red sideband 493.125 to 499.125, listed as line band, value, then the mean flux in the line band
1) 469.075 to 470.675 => 0.04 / 22.5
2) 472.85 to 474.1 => 0.01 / 23.3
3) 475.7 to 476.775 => 0.03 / 23.3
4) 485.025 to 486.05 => 0.10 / 22.3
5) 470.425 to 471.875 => 0.06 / 22.2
